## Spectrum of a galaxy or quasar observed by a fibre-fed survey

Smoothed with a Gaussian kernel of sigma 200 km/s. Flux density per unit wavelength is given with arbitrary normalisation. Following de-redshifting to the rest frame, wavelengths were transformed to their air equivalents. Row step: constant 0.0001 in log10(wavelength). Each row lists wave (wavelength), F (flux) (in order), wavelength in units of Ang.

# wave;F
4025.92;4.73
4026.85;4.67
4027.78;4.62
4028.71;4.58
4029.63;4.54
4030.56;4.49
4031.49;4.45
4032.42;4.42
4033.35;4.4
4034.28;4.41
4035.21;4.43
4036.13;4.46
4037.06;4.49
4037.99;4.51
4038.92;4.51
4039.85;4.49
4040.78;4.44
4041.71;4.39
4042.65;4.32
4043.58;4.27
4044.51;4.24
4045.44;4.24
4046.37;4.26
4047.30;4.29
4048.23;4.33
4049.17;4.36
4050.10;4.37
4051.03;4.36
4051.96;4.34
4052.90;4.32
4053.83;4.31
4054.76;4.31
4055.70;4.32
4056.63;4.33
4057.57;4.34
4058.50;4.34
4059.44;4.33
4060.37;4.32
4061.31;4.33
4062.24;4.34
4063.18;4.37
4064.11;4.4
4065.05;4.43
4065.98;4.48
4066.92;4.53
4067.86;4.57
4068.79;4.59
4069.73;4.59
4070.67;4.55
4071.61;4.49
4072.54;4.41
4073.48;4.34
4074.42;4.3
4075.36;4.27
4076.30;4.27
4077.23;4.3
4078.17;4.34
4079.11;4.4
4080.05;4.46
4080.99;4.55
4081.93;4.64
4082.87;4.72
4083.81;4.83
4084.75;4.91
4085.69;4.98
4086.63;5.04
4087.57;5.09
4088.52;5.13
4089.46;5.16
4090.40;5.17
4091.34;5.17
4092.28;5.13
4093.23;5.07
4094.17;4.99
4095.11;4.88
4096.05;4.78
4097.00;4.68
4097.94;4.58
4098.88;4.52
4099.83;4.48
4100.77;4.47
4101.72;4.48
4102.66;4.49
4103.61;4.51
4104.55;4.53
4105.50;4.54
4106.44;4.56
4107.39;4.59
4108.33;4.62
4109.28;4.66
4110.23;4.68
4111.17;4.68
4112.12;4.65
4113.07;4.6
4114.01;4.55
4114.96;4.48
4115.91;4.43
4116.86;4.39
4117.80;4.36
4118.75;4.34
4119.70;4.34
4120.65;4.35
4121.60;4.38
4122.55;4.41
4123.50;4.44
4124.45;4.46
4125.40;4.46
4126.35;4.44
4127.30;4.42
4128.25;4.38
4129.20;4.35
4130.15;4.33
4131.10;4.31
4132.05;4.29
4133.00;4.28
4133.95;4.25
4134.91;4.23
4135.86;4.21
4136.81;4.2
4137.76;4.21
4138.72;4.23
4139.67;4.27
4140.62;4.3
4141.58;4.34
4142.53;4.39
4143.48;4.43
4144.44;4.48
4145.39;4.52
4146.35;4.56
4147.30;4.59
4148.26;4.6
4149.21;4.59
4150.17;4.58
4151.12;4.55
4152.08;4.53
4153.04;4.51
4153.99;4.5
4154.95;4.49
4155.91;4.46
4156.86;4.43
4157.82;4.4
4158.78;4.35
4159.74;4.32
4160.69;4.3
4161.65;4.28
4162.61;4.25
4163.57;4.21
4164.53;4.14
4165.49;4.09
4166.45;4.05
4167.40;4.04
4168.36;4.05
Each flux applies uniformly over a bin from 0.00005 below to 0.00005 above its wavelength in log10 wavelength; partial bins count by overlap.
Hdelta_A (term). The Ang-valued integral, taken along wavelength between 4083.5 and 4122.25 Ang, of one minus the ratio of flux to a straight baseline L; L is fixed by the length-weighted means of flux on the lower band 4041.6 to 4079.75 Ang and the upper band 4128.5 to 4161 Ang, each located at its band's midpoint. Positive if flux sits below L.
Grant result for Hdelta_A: -2.7 Ang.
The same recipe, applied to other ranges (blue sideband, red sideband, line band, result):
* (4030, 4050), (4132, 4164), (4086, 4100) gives -1.74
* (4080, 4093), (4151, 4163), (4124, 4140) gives 0.99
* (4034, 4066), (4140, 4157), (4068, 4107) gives -2.25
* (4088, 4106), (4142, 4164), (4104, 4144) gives 1.78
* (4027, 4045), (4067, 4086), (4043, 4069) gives 0.75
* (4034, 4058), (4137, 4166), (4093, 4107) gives -0.80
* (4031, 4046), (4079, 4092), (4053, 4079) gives 1.67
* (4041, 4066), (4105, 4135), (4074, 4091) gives -1.24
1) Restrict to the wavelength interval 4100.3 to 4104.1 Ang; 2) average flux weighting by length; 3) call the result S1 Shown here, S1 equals 4.49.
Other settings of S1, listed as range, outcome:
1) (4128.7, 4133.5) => 4.32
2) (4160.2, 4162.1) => 4.3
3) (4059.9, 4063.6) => 4.34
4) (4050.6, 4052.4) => 4.36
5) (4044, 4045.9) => 4.25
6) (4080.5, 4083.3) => 4.63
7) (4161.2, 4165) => 4.22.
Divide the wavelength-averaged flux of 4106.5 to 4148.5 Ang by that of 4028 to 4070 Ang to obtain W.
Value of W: 1.0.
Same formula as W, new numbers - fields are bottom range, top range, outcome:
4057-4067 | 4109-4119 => 1.04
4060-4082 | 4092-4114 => 1.05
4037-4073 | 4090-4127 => 1.05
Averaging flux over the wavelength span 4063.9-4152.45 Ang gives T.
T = 4.54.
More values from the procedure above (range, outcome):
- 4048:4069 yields 4.38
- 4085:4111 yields 4.78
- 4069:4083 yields 4.44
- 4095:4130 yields 4.51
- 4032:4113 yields 4.54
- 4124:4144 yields 4.32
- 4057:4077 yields 4.41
